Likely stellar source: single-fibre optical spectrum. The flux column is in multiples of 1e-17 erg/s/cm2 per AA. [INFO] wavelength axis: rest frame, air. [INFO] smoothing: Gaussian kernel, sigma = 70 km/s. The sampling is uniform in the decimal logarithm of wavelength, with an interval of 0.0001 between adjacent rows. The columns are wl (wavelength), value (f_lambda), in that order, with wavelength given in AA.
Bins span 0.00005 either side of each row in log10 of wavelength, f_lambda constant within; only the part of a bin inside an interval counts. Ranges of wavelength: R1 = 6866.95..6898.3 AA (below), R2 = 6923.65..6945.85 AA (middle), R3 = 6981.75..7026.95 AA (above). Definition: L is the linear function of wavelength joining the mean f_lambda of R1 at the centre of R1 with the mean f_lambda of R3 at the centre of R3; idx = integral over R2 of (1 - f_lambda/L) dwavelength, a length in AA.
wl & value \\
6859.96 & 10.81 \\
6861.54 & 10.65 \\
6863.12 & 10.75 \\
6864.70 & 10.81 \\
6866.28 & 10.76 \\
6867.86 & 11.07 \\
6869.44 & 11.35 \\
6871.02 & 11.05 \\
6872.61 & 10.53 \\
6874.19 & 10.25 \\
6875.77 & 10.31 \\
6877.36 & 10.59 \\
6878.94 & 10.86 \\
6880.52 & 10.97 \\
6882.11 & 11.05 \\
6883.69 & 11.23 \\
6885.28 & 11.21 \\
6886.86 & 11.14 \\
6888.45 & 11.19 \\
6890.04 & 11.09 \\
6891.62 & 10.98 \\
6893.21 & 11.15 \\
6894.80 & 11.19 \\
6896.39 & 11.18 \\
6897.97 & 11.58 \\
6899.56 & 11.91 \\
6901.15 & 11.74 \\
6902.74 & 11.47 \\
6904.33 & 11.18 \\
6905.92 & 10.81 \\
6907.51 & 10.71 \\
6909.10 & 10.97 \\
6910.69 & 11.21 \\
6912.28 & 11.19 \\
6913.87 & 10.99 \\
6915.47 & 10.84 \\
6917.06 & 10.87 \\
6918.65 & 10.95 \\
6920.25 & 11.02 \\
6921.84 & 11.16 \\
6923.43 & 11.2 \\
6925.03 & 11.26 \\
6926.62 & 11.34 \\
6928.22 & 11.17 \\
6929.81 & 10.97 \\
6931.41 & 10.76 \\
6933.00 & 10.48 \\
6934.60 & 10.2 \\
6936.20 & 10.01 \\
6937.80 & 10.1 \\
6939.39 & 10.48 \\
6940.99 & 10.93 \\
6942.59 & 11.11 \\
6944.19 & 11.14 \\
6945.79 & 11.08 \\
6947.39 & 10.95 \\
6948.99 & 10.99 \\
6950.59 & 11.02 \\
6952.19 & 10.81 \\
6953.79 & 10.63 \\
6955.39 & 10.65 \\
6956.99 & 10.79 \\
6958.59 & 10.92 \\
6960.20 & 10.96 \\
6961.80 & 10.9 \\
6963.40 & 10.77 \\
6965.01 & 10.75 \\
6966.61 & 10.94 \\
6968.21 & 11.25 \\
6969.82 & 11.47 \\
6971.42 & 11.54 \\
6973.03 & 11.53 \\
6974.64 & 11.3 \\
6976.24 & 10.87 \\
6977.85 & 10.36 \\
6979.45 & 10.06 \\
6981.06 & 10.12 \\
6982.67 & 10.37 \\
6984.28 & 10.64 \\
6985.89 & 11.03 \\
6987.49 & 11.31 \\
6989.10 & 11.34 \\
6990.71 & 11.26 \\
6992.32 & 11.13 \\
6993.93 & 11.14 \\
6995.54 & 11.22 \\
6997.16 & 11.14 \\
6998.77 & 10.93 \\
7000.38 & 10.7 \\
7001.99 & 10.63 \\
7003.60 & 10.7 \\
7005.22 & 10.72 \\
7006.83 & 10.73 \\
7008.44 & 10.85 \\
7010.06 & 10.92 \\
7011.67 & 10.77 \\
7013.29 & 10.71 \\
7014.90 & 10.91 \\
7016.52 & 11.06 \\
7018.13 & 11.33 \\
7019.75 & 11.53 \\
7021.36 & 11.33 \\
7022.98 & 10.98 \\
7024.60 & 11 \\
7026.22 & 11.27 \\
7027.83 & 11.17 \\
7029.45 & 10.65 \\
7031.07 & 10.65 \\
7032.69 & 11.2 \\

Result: 0.4 AA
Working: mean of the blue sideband 11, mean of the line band 10.8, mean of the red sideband 11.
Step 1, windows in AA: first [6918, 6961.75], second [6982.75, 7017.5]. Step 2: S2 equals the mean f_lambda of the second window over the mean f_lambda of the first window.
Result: 1.01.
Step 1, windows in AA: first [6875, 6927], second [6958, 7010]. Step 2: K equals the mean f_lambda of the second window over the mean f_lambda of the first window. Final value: 0.98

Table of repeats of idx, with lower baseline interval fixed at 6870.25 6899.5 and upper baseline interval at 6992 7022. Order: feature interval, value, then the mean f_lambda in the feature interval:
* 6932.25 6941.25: 0.5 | 10.3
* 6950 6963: 0.2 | 10.8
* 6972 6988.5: 0.3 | 10.8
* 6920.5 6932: -0.1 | 11.1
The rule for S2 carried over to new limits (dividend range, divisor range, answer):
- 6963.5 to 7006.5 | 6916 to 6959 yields 1.01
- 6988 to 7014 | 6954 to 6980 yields 1.00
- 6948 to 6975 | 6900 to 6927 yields 0.99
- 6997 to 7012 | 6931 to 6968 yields 1.00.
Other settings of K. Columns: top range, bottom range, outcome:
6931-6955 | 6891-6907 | 0.95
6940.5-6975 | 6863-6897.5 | 1.01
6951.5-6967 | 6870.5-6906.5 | 0.98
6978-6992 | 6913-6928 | 0.97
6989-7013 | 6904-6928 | 0.99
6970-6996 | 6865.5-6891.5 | 1.00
